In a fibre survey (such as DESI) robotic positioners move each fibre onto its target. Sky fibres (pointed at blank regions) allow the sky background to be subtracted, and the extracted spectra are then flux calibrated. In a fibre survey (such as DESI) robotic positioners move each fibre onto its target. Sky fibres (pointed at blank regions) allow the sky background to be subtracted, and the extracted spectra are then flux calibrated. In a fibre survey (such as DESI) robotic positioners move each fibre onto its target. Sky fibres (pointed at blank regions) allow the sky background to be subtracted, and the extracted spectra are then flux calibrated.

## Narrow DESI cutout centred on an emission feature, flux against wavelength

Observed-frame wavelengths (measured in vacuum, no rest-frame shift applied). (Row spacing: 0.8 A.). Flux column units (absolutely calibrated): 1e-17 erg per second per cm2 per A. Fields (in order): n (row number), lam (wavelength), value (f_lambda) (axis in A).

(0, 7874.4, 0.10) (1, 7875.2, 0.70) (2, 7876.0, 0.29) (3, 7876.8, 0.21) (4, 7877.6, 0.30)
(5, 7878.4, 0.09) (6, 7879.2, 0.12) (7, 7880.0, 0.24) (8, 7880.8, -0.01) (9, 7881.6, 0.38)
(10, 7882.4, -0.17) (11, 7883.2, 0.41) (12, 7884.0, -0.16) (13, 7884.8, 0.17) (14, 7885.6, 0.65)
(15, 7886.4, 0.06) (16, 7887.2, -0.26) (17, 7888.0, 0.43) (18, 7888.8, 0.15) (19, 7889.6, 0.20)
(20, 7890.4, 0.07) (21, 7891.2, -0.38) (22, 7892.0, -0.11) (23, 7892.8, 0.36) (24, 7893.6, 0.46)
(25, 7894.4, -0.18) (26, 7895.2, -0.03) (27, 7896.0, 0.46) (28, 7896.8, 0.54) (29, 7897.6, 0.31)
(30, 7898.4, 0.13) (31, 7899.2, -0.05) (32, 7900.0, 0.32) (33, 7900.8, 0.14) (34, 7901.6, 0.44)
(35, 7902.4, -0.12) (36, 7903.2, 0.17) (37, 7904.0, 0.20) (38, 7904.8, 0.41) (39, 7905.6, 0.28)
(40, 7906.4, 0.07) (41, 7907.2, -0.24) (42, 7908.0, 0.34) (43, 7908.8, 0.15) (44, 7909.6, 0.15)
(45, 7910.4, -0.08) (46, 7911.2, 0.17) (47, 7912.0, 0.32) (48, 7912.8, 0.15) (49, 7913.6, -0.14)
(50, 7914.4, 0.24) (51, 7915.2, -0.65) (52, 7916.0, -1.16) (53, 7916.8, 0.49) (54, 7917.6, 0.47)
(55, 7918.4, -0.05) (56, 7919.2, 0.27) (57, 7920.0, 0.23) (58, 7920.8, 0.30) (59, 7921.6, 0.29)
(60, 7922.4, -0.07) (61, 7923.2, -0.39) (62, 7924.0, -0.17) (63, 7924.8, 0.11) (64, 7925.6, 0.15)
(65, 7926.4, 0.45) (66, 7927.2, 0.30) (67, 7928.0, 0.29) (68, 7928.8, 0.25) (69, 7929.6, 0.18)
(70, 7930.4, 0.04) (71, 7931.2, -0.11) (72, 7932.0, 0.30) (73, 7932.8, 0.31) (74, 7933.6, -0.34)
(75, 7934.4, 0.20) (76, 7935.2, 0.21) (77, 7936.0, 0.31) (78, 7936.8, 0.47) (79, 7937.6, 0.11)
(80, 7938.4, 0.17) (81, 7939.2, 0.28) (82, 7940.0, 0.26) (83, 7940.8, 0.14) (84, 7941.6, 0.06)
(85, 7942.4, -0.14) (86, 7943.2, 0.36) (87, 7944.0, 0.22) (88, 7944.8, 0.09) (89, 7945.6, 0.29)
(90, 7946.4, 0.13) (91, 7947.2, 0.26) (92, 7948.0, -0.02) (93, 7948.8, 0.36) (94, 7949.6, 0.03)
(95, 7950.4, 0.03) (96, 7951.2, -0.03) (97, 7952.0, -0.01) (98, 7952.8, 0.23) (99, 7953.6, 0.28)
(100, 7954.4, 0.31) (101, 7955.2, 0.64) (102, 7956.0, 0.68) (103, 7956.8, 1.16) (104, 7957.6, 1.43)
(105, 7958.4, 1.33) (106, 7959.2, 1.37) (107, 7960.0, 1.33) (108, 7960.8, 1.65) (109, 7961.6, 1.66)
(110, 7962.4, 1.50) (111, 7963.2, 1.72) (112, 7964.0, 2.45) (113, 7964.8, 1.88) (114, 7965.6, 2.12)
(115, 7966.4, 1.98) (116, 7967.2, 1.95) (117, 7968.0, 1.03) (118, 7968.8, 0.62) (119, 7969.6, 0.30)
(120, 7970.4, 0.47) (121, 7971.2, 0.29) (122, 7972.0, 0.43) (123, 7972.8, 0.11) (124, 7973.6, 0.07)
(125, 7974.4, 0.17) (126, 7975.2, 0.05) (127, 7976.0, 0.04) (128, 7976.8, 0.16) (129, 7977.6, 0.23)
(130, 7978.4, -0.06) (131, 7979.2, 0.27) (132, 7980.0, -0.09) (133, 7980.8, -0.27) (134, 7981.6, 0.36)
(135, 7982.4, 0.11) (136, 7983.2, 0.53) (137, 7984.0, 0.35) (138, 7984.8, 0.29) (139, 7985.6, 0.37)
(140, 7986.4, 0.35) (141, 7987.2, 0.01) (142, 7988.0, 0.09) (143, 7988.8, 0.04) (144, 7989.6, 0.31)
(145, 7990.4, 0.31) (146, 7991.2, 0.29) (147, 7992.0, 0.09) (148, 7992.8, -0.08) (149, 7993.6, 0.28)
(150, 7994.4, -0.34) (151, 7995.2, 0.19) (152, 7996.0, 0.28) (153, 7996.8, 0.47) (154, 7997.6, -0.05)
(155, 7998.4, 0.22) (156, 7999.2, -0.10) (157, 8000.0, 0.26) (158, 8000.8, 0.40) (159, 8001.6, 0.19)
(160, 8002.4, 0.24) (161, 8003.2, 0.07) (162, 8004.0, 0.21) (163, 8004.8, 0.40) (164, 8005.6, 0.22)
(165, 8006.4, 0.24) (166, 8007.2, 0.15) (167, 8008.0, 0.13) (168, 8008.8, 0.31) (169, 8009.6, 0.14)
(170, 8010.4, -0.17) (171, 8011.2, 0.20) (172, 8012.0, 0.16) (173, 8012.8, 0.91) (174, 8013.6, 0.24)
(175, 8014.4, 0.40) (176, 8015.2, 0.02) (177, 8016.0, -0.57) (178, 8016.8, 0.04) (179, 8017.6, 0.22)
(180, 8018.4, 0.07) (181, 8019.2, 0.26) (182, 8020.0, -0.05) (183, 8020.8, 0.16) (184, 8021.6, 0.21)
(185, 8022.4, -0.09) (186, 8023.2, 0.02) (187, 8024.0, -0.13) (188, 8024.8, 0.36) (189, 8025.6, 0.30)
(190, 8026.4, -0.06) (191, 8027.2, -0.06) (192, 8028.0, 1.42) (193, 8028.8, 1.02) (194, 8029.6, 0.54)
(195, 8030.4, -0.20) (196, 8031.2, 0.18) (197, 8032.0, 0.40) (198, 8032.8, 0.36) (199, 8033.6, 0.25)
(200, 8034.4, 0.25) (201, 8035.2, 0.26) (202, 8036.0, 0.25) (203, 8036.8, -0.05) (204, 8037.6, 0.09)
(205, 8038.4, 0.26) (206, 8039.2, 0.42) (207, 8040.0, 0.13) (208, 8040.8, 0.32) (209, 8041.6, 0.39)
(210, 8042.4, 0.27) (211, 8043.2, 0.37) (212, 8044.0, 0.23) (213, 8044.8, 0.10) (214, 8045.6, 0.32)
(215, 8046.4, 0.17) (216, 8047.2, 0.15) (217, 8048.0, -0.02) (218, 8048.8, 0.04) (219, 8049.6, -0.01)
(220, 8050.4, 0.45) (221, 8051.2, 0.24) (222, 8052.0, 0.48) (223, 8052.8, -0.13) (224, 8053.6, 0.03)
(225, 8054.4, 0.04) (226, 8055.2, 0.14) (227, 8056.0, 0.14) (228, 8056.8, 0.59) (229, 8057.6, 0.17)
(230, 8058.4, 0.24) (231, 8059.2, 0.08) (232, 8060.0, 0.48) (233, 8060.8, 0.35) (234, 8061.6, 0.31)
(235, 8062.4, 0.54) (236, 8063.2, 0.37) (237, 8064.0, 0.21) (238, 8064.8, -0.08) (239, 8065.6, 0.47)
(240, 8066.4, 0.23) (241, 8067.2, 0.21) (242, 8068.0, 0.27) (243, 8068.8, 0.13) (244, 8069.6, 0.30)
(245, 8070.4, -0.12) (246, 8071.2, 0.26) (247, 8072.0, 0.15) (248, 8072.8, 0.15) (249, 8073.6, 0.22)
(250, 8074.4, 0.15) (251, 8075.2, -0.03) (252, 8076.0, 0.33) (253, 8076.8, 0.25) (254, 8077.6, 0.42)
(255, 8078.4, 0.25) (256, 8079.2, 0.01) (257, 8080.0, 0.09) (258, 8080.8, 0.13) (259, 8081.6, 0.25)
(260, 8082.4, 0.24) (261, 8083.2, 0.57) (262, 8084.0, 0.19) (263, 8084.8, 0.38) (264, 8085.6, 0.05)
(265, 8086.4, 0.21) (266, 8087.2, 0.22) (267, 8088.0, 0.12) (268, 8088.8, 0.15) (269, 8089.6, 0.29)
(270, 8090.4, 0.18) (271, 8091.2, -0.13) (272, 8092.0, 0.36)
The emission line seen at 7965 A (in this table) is [O II]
